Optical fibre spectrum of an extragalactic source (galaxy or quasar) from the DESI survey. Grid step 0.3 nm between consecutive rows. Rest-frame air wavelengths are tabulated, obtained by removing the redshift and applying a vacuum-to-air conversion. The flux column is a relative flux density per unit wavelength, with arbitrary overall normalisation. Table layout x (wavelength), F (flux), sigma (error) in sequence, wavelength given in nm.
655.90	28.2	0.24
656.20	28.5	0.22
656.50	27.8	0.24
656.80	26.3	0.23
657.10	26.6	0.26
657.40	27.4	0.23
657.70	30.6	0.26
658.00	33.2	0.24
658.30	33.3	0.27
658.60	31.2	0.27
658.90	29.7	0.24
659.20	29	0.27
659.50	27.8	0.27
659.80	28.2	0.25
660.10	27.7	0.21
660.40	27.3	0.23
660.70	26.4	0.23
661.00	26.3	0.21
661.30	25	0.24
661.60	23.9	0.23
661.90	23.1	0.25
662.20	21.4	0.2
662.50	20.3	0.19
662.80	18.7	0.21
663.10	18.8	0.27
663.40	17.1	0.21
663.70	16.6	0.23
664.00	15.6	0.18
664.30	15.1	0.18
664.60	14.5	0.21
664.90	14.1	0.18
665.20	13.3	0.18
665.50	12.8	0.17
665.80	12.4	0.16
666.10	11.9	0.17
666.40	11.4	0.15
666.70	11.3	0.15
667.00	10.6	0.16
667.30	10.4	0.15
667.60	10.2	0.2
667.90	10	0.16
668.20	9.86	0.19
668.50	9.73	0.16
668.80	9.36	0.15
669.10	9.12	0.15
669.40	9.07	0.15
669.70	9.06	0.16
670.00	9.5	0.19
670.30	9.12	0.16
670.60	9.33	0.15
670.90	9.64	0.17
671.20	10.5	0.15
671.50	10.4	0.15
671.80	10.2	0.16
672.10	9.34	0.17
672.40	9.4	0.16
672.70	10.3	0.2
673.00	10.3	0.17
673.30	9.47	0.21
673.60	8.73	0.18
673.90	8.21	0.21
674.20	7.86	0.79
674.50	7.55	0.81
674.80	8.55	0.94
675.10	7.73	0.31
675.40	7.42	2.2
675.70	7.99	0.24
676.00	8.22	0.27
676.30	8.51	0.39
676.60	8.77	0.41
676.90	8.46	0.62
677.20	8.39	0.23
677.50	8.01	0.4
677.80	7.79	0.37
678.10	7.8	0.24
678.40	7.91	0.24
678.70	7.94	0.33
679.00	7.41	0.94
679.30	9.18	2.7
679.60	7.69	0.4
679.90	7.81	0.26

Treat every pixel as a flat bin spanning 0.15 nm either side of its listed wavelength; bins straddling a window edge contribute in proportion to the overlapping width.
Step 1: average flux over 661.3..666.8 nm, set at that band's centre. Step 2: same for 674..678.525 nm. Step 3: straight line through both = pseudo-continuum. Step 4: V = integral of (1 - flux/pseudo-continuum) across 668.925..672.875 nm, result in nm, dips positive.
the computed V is 0.70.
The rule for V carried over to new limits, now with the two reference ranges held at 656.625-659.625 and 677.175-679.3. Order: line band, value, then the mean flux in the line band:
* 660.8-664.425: 0.67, 20.3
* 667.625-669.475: 0.88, 9.59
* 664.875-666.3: 0.58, 12.7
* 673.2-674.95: 0.57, 8.36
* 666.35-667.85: 0.69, 10.7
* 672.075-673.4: 0.39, 9.81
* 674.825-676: 0.33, 7.87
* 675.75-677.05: 0.19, 8.45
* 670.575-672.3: 0.60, 9.93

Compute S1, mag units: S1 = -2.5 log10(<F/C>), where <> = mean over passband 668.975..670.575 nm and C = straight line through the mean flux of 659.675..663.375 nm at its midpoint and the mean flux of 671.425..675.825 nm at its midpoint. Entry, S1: 0.42 mag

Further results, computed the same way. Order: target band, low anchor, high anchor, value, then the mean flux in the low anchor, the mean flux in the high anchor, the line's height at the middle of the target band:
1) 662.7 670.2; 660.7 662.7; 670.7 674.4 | 0.379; 23.4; 9.5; 17.3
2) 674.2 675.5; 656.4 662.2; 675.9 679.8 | 0.400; 27.8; 8.15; 11.3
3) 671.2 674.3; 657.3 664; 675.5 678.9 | 0.321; 25.4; 8.14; 12.8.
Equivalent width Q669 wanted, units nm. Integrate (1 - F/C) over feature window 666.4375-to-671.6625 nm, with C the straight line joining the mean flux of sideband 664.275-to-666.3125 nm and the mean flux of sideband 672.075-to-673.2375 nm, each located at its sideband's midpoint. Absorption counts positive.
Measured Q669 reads 0.746 nm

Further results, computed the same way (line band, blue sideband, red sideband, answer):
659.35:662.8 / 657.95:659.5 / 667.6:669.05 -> 0.10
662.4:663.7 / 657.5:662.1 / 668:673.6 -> 0.24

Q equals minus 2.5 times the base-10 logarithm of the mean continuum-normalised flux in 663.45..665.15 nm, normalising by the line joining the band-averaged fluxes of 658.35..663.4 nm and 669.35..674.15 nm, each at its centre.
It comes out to 0.31 mag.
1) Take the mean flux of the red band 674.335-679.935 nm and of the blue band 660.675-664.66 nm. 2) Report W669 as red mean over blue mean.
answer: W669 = 0.40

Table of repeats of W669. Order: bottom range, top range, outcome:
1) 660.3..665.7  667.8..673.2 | 0.50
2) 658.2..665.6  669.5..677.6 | 0.40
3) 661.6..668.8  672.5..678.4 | 0.58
